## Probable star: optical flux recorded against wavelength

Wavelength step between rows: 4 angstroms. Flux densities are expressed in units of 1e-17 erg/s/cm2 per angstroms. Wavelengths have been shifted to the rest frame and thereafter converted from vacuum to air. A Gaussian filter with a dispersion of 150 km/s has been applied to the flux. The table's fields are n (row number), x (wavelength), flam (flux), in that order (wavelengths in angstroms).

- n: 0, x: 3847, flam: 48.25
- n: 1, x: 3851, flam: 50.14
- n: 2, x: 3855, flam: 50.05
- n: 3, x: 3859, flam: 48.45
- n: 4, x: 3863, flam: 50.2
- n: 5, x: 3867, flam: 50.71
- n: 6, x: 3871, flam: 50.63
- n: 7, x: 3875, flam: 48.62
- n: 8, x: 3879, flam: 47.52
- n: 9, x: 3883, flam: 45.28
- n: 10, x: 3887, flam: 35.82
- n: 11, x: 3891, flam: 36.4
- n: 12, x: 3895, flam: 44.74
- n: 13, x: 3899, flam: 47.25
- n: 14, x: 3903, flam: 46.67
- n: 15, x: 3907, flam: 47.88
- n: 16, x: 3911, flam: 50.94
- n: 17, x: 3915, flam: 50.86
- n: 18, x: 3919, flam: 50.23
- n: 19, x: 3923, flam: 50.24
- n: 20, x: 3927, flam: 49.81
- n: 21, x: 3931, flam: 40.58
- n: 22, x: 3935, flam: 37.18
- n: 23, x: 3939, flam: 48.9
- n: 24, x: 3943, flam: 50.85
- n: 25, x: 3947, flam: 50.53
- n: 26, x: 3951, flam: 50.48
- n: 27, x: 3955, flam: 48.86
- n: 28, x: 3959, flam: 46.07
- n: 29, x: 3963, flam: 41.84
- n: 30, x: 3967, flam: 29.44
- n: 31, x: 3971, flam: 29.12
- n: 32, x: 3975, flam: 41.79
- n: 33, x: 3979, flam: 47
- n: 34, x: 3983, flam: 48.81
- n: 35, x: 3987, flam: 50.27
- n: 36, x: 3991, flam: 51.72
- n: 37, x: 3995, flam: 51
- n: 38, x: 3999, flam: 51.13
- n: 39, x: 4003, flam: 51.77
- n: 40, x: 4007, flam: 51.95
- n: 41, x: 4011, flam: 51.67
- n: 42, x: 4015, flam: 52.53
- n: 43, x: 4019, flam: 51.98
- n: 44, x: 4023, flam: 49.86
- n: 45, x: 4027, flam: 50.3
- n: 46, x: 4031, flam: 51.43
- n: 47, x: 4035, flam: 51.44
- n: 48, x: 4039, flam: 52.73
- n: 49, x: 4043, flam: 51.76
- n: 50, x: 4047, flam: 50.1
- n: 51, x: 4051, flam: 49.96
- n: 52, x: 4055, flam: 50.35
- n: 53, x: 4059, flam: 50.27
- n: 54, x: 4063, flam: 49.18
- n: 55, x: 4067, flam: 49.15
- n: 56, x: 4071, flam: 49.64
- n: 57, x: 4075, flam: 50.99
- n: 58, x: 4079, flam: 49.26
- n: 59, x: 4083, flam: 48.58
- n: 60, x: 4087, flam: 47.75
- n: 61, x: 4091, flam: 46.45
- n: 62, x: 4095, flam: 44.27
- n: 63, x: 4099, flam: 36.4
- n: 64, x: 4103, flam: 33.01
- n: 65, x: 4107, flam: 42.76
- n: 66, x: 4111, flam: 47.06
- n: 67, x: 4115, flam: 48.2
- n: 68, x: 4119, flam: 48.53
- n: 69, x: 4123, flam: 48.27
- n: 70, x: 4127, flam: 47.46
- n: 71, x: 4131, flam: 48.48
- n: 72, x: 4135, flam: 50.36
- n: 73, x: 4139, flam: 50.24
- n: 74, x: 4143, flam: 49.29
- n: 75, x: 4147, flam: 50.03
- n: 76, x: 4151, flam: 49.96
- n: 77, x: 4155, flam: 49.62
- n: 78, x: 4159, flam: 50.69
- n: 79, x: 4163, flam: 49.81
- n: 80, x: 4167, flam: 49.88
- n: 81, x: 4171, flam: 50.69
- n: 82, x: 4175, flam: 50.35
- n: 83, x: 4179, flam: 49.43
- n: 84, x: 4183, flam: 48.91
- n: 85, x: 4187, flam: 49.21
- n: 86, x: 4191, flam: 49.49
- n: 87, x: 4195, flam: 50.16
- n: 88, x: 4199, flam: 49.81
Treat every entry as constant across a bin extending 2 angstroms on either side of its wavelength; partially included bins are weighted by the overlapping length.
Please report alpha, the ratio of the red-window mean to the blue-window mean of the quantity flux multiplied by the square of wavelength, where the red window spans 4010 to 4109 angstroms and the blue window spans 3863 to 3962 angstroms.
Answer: 1.1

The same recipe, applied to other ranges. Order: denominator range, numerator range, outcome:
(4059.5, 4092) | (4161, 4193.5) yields 1.07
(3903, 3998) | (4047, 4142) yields 1.10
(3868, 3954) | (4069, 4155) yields 1.11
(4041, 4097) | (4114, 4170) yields 1.04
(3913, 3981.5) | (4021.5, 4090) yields 1.18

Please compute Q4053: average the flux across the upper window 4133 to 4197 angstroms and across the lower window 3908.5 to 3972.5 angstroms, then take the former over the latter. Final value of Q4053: 1.1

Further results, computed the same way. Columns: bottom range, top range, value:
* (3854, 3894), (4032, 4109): 1.03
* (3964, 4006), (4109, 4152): 1.08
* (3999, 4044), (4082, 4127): 0.87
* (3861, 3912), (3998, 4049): 1.11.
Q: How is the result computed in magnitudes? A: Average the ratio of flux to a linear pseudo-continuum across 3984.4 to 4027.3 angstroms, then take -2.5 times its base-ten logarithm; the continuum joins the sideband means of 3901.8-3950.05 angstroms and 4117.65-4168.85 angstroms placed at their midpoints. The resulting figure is -0.06 mag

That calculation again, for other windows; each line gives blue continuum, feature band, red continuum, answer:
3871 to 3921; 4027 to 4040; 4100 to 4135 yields -0.13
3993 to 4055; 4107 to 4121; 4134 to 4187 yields 0.07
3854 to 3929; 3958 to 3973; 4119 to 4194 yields 0.31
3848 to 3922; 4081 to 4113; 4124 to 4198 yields 0.14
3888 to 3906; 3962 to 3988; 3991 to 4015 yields 0.21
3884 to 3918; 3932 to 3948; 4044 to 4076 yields 0.00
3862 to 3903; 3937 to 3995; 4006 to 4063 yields 0.07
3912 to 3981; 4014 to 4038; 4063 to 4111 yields -0.13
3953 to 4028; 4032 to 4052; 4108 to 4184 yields -0.07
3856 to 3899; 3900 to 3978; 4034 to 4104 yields 0.03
